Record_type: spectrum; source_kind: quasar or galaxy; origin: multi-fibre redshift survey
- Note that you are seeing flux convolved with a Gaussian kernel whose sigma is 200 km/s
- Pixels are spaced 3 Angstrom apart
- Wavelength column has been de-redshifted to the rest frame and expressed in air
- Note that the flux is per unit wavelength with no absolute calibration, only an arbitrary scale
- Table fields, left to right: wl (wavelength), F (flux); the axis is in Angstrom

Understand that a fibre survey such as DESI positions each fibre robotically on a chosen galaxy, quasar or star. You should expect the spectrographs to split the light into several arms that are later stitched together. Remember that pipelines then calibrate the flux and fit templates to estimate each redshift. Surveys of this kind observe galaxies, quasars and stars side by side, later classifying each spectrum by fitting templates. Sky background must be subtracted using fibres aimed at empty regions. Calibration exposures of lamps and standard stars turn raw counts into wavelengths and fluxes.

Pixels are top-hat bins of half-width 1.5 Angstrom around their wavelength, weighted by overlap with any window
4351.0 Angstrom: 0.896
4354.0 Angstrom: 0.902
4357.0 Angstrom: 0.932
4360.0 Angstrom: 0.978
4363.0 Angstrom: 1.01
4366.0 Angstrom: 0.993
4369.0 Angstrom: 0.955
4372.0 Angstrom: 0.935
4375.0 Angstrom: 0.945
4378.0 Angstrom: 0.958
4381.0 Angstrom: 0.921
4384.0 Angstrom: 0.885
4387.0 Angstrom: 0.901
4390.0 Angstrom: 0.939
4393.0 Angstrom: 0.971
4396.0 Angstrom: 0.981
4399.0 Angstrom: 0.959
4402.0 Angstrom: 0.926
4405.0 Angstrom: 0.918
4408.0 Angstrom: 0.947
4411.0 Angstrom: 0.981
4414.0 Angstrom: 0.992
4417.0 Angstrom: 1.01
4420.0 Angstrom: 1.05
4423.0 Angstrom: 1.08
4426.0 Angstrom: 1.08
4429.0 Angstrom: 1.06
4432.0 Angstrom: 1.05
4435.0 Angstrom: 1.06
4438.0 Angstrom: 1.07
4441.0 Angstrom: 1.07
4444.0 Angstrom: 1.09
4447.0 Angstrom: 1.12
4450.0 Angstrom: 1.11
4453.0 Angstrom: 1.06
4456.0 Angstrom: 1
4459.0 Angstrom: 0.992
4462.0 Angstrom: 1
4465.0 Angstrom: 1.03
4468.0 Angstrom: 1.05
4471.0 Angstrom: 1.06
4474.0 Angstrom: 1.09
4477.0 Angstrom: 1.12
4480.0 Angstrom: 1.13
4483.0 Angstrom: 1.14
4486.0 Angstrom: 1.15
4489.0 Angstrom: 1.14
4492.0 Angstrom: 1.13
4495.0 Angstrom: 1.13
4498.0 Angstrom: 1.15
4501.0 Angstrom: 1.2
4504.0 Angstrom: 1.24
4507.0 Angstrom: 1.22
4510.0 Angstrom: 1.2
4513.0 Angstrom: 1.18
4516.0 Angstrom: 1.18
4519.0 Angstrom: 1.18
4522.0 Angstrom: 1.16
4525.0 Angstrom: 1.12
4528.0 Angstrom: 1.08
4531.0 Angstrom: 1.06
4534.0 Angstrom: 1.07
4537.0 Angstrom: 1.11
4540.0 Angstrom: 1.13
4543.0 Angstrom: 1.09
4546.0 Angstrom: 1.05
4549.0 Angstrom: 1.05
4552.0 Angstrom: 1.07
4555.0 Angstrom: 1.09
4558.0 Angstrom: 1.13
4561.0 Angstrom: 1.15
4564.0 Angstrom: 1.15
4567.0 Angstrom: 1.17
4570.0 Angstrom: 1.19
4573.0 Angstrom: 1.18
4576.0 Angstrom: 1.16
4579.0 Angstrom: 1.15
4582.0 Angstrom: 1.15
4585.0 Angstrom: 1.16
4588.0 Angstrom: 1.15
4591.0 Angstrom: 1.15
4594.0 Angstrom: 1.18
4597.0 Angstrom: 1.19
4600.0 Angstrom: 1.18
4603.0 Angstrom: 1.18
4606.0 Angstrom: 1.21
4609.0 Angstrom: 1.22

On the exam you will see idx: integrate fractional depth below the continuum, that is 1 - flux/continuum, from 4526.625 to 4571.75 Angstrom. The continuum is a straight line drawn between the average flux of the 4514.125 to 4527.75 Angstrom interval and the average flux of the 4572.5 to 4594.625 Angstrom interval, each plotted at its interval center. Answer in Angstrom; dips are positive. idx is 1.9 Angstrom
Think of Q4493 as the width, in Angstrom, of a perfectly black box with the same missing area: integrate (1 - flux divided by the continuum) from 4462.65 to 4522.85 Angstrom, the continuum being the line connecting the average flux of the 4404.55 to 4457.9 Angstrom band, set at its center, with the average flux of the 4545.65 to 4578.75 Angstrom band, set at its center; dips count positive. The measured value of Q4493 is -3.2 Angstrom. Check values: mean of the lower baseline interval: 1.04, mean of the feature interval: 1.14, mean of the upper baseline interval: 1.13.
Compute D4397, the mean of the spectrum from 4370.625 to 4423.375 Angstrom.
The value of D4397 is 0.959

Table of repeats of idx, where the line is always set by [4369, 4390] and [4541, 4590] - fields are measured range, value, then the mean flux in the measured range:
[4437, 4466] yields -1.40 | 1.05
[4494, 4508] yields -1.70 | 1.19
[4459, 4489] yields -1.53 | 1.08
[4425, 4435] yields -0.81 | 1.06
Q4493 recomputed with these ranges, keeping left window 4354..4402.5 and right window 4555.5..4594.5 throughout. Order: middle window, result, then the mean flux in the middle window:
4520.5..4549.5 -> 0.5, 1.09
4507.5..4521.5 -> -1.2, 1.19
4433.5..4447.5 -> -0.9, 1.08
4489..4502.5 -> -1.0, 1.15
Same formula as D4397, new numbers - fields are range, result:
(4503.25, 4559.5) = 1.13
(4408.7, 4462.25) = 1.05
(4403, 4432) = 1.01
